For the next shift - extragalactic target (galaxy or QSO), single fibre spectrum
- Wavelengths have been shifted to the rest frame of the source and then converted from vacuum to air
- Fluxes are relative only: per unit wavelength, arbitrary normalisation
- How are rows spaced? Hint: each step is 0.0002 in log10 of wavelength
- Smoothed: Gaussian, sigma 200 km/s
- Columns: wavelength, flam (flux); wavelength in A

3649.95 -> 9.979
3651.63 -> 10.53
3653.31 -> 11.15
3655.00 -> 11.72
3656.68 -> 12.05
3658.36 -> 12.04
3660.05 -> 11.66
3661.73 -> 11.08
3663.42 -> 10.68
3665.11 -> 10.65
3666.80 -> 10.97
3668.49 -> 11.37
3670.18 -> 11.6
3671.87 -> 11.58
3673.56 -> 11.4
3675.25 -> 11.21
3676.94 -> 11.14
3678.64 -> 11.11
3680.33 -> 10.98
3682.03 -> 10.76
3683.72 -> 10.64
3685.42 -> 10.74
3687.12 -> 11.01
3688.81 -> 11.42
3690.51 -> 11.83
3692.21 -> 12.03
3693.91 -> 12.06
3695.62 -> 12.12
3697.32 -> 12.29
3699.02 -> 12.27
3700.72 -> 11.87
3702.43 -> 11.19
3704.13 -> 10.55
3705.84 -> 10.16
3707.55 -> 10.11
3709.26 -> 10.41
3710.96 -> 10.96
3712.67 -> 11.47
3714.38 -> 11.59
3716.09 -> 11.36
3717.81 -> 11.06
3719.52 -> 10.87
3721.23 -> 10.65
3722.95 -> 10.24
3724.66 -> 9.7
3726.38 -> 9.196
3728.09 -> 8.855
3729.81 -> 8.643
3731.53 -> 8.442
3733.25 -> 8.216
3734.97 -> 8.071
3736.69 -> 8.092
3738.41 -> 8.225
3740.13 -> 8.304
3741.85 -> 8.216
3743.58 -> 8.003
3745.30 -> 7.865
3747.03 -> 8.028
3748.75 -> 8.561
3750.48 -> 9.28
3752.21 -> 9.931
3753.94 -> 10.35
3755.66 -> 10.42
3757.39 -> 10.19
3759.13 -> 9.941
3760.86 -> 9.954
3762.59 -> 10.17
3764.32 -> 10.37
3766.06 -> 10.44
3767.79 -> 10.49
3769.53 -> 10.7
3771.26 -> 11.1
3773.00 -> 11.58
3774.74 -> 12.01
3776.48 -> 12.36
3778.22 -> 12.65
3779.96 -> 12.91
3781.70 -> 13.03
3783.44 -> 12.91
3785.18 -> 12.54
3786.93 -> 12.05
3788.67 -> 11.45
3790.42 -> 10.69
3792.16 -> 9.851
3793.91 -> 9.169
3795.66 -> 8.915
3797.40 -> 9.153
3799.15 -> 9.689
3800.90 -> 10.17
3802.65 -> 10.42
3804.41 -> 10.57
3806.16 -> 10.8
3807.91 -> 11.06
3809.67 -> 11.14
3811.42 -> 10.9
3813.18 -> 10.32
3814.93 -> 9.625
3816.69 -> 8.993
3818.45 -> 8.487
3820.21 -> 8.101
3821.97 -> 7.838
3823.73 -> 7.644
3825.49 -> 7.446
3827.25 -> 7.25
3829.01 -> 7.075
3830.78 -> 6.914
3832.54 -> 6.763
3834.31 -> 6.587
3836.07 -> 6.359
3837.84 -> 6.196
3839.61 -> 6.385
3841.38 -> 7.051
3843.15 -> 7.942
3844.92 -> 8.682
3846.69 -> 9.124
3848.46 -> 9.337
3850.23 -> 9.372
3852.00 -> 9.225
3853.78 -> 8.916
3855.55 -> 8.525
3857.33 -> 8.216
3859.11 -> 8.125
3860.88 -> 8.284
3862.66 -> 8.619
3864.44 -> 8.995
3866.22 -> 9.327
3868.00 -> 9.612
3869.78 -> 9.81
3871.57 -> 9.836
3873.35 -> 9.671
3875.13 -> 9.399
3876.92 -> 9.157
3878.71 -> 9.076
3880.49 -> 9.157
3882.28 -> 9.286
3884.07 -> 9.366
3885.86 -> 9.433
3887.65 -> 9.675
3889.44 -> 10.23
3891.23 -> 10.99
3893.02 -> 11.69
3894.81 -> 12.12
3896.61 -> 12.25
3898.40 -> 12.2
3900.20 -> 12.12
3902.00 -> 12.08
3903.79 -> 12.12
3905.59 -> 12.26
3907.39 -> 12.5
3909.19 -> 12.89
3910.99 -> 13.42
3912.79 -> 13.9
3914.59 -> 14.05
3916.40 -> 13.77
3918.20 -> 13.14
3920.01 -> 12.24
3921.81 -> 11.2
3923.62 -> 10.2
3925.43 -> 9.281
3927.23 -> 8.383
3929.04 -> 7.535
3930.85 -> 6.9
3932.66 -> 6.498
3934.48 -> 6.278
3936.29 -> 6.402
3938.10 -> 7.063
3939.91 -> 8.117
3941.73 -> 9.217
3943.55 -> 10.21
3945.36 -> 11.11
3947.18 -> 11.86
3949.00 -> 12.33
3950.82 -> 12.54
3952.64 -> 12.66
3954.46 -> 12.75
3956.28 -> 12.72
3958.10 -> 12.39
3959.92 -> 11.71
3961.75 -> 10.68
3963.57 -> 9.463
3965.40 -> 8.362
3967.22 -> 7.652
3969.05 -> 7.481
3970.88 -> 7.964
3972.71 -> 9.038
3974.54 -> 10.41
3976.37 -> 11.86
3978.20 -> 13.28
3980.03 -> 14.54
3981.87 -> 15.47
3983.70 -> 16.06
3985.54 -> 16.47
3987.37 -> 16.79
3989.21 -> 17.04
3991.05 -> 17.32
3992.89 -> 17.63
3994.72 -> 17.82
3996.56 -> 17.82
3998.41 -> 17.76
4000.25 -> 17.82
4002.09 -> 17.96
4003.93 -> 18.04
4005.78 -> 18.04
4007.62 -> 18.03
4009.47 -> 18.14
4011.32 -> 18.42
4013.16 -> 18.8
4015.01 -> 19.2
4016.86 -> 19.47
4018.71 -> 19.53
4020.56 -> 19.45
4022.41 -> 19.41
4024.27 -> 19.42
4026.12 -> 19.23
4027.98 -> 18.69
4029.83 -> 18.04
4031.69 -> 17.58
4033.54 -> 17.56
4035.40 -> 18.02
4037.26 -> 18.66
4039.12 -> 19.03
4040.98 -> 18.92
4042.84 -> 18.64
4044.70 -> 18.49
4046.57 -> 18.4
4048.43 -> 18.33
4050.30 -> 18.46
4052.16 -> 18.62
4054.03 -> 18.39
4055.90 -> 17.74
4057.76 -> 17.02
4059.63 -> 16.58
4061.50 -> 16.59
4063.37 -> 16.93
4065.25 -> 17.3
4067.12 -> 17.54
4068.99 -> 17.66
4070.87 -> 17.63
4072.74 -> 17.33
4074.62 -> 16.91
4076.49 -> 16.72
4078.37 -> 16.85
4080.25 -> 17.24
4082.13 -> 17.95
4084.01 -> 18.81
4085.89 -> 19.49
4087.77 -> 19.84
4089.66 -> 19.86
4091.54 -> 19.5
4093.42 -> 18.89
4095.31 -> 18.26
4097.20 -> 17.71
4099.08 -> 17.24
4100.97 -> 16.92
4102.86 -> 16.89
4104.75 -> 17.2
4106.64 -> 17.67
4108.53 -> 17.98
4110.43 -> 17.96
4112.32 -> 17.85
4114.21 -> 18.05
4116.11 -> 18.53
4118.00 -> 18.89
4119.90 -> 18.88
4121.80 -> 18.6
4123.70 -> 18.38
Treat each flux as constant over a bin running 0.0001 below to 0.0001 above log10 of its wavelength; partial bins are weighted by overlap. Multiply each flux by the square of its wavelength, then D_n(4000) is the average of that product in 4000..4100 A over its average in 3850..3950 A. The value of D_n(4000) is 1.94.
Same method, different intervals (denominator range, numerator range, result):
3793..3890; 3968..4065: 2.11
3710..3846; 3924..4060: 1.72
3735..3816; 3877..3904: 1.10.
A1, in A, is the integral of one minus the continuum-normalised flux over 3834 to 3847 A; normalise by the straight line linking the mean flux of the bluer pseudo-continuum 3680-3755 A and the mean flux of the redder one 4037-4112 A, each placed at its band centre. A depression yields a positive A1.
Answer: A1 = 5.7 A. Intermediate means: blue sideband 10.1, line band 7.24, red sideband 17.9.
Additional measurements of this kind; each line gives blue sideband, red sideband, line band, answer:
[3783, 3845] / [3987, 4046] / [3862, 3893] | 6.2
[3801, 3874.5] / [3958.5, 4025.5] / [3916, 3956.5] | 9.2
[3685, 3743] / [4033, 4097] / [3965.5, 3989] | 5.7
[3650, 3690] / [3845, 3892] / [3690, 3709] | -1.0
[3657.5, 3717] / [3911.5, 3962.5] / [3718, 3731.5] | 1.7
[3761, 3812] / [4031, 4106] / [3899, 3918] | 1.5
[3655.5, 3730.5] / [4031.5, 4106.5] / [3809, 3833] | 8.8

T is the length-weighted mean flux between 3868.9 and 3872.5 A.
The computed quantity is 9.81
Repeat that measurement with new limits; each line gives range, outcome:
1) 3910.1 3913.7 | 13.7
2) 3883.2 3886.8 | 9.4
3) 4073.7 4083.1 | 17.1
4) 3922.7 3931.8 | 8.45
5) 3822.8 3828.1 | 7.46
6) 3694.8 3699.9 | 12.2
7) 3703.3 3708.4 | 10.3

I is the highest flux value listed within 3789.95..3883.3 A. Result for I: 11.14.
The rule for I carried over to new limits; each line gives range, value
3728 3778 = 12.36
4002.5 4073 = 19.53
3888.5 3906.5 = 12.26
